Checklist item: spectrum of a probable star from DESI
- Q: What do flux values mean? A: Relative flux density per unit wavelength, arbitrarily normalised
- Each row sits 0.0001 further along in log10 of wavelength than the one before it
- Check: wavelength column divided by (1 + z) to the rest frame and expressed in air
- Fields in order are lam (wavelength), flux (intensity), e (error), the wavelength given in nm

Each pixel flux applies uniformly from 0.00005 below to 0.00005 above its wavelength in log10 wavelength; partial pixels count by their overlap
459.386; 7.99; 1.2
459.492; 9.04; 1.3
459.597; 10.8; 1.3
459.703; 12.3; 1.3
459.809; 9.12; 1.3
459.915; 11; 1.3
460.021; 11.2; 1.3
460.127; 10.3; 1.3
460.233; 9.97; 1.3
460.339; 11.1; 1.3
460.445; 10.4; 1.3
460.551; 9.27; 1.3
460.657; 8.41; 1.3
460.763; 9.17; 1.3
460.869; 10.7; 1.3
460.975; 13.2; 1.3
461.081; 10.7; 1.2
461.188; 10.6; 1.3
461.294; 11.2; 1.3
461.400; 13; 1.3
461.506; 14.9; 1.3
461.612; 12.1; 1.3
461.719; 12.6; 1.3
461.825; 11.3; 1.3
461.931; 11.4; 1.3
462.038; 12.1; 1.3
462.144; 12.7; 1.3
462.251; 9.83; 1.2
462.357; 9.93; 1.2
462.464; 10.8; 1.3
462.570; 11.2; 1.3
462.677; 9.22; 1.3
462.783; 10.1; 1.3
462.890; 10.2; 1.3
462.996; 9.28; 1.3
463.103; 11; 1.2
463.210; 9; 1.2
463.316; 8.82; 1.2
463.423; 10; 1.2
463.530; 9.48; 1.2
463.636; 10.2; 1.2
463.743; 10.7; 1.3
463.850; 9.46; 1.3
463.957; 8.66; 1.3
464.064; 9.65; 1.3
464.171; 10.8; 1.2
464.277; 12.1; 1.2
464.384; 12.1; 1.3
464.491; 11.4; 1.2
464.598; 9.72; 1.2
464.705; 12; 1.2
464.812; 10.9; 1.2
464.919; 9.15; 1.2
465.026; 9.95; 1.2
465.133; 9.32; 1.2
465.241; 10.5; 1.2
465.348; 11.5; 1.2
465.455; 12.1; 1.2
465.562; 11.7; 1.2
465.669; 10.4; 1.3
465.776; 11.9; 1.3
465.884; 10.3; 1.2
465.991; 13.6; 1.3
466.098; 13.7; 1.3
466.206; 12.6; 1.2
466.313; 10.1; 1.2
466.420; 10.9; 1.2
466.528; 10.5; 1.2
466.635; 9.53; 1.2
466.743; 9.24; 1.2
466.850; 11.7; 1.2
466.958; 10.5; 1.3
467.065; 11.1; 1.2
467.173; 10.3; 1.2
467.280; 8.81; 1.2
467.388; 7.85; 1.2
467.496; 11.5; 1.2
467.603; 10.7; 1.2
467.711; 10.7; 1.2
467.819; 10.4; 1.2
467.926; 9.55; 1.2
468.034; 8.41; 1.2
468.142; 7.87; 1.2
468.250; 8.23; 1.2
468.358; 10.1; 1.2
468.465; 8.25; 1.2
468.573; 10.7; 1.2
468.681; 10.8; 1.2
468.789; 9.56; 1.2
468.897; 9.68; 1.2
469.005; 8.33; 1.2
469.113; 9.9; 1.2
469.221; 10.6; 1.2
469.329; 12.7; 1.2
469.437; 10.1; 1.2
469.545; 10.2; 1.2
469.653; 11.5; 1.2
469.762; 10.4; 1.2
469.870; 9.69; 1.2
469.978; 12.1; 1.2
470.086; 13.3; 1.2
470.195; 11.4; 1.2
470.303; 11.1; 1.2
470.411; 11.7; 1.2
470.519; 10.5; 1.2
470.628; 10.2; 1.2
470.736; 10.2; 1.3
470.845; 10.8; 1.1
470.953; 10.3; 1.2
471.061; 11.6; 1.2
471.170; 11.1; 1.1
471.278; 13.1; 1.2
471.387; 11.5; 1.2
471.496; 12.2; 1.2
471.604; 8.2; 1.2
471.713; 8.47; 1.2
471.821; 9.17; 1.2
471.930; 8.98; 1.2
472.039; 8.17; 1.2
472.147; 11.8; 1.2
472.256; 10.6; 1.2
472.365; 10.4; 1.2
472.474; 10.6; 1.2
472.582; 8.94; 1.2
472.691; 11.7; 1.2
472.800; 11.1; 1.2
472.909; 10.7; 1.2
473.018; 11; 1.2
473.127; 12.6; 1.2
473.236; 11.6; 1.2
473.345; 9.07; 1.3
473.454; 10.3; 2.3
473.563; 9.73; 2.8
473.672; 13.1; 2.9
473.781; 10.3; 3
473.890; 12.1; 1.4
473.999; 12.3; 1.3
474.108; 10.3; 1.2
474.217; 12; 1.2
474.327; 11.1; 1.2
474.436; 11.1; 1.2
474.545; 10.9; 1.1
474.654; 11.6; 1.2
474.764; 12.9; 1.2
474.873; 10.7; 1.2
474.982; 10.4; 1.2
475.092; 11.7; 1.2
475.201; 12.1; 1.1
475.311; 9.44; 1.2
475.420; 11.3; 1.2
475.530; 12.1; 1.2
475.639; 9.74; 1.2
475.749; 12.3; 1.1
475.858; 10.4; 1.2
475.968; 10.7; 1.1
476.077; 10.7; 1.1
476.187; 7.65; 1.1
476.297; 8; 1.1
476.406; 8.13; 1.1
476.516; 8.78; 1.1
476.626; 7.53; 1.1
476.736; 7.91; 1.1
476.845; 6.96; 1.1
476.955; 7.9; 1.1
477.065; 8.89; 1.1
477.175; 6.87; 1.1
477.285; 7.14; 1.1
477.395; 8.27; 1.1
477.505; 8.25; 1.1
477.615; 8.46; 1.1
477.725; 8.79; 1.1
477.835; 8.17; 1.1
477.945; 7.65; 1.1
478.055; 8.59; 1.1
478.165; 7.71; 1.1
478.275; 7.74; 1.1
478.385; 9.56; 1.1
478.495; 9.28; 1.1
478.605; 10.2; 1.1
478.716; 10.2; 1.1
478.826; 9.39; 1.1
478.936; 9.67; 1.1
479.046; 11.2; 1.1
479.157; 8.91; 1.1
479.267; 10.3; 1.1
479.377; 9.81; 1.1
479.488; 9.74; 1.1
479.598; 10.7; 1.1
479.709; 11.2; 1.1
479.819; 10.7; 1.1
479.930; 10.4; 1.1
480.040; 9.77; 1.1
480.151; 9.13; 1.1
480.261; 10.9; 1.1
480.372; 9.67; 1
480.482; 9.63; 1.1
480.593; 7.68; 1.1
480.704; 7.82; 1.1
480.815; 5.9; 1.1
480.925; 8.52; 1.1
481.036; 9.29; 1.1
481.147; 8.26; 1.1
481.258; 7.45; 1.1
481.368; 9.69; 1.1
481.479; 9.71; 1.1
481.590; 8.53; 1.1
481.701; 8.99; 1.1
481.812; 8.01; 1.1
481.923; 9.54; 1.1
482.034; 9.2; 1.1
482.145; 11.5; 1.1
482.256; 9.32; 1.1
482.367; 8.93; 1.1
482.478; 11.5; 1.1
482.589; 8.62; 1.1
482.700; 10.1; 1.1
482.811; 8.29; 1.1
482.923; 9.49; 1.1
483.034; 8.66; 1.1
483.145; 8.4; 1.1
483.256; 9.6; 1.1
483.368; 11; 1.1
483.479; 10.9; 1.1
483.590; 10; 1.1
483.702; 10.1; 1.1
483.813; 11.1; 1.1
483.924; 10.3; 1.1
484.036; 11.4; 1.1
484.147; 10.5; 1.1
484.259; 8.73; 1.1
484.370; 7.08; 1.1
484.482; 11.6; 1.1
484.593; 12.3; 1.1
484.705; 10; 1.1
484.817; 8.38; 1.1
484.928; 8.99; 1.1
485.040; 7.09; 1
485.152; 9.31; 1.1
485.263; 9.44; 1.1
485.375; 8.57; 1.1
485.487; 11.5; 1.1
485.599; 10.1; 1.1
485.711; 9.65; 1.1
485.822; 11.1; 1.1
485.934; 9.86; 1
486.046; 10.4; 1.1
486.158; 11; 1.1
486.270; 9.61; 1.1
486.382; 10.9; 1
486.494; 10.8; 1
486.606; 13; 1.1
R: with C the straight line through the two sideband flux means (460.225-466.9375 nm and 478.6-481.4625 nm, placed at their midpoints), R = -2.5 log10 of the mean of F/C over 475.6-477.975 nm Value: 0.13 mag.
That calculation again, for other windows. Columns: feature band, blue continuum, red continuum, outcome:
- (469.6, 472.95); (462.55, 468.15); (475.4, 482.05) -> -0.090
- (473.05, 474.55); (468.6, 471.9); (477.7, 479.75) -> -0.107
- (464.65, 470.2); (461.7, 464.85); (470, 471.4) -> 0.046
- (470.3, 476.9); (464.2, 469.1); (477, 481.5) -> -0.090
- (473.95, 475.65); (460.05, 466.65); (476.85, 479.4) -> -0.216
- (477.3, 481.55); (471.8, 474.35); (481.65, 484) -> 0.104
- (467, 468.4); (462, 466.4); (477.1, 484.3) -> 0.080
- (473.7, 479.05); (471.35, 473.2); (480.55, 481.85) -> -0.028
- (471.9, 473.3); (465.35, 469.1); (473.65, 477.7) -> -0.057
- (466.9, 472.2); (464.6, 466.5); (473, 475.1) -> 0.091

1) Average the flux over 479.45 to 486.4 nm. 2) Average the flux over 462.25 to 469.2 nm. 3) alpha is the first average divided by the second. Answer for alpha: 0.93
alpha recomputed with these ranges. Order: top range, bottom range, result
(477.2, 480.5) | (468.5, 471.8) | 0.87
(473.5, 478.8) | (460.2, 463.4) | 0.90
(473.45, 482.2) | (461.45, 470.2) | 0.91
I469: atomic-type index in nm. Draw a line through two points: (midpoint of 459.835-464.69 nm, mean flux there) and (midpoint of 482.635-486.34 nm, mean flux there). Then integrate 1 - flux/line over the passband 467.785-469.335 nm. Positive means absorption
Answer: 0.13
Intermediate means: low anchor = 10.7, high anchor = 9.84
